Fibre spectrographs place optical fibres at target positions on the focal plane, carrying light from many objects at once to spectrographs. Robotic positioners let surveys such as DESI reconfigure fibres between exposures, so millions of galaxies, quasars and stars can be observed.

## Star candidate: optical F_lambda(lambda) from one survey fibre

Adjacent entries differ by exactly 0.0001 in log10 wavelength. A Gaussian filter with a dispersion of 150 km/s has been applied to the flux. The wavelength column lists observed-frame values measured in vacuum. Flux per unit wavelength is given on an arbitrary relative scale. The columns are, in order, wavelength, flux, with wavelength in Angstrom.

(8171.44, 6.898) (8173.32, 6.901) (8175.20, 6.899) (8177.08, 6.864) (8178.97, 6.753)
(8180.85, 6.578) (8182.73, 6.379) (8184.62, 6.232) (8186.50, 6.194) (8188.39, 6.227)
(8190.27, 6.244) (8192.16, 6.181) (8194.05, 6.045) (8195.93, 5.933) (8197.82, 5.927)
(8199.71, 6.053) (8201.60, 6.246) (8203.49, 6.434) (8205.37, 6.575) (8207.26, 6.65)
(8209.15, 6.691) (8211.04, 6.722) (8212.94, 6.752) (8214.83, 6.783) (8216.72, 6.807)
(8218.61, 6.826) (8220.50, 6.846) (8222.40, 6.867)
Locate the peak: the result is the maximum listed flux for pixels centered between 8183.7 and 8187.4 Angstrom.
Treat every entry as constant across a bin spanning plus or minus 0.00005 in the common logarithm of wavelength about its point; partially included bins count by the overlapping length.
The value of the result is 6.232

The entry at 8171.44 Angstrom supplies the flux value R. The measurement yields 6.898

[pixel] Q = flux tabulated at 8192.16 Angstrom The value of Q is 6.181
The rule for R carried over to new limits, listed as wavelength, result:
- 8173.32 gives 6.901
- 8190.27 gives 6.244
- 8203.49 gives 6.434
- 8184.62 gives 6.232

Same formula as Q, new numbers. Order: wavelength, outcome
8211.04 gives 6.722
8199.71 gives 6.053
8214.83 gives 6.783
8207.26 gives 6.65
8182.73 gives 6.379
